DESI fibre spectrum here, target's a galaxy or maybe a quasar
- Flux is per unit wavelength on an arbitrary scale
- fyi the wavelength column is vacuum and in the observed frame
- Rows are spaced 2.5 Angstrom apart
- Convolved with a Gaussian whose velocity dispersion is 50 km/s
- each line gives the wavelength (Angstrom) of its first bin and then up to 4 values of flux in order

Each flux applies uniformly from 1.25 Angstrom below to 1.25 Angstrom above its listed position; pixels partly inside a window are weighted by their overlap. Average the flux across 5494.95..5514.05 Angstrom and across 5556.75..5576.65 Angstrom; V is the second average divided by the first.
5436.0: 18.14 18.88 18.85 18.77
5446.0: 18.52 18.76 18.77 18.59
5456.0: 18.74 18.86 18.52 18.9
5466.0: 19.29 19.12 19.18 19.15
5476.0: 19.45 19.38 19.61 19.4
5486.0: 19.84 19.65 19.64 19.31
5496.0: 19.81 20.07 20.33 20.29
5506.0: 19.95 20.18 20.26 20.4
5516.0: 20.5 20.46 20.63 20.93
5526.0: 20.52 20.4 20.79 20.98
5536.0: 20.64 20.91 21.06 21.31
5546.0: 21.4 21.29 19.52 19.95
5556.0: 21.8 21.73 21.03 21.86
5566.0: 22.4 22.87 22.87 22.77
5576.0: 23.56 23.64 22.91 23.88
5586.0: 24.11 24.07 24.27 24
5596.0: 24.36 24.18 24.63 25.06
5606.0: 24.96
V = 1.11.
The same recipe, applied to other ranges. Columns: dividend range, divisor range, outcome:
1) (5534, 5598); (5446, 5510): 1.15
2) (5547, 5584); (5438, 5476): 1.17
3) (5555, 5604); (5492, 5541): 1.14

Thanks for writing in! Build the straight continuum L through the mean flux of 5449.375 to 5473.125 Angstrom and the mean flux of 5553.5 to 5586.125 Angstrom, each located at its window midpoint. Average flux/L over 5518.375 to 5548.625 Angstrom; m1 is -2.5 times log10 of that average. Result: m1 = 0.02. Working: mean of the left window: 18.9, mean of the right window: 22.6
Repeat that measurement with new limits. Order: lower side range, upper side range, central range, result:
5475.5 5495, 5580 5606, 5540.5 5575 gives 0.054 mag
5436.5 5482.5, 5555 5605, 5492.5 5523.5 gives 0.026 mag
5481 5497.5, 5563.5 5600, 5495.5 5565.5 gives 0.033 mag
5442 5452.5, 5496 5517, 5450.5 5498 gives 0.009 mag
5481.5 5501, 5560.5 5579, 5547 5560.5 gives 0.059 mag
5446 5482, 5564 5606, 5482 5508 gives 0.020 mag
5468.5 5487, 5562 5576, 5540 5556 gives 0.053 mag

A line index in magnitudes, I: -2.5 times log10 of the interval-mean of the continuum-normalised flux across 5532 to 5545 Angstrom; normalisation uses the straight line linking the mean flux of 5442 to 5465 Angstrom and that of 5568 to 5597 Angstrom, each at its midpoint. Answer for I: 0.049 mag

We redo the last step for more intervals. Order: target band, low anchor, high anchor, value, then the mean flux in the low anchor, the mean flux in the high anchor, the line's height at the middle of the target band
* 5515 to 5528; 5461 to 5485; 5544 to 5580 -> 0.00 mag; 19.2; 21.9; 20.7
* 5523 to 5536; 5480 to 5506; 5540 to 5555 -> -0.01 mag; 19.8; 20.8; 20.4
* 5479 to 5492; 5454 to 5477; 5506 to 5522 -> 0.00 mag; 19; 20.4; 19.6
